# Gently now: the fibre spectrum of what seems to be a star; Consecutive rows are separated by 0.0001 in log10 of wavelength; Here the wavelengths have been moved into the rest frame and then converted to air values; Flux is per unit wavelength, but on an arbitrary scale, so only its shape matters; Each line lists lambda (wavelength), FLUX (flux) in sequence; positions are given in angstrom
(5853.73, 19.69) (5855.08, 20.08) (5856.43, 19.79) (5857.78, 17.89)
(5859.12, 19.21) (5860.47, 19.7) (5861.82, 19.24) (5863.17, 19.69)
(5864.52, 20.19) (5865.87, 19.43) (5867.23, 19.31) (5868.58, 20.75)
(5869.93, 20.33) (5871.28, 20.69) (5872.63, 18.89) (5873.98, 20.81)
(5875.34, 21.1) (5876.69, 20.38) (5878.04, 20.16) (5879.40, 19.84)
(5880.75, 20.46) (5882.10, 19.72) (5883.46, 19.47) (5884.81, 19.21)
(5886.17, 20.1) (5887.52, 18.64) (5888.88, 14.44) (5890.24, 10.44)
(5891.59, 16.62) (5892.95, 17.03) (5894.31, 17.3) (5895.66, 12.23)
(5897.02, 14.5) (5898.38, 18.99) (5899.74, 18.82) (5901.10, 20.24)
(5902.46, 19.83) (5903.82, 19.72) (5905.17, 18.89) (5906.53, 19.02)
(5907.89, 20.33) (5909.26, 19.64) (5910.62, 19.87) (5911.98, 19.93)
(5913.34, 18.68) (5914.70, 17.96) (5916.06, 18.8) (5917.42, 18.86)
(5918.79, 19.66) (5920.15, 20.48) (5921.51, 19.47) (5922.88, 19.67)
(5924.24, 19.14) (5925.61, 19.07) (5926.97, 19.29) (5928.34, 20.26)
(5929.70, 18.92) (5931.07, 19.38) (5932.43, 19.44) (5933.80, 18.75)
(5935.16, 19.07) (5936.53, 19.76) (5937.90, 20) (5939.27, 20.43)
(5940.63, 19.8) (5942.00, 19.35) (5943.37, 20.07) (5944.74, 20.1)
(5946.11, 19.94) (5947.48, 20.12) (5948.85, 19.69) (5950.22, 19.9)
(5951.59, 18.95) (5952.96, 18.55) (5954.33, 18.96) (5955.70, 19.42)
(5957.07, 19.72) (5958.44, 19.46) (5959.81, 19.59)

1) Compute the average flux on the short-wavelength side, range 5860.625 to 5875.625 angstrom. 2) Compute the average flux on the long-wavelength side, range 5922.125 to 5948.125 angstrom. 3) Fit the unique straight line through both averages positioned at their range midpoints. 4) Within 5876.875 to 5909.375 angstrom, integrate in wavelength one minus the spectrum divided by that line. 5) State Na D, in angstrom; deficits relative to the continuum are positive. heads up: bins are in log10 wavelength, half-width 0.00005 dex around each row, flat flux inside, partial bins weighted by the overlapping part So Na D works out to 2.8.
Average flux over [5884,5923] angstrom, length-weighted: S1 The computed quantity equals 18.2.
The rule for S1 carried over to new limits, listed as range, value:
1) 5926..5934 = 19.4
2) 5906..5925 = 19.4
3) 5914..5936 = 19.3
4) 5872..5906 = 18.3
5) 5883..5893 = 16.9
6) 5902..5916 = 19.4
